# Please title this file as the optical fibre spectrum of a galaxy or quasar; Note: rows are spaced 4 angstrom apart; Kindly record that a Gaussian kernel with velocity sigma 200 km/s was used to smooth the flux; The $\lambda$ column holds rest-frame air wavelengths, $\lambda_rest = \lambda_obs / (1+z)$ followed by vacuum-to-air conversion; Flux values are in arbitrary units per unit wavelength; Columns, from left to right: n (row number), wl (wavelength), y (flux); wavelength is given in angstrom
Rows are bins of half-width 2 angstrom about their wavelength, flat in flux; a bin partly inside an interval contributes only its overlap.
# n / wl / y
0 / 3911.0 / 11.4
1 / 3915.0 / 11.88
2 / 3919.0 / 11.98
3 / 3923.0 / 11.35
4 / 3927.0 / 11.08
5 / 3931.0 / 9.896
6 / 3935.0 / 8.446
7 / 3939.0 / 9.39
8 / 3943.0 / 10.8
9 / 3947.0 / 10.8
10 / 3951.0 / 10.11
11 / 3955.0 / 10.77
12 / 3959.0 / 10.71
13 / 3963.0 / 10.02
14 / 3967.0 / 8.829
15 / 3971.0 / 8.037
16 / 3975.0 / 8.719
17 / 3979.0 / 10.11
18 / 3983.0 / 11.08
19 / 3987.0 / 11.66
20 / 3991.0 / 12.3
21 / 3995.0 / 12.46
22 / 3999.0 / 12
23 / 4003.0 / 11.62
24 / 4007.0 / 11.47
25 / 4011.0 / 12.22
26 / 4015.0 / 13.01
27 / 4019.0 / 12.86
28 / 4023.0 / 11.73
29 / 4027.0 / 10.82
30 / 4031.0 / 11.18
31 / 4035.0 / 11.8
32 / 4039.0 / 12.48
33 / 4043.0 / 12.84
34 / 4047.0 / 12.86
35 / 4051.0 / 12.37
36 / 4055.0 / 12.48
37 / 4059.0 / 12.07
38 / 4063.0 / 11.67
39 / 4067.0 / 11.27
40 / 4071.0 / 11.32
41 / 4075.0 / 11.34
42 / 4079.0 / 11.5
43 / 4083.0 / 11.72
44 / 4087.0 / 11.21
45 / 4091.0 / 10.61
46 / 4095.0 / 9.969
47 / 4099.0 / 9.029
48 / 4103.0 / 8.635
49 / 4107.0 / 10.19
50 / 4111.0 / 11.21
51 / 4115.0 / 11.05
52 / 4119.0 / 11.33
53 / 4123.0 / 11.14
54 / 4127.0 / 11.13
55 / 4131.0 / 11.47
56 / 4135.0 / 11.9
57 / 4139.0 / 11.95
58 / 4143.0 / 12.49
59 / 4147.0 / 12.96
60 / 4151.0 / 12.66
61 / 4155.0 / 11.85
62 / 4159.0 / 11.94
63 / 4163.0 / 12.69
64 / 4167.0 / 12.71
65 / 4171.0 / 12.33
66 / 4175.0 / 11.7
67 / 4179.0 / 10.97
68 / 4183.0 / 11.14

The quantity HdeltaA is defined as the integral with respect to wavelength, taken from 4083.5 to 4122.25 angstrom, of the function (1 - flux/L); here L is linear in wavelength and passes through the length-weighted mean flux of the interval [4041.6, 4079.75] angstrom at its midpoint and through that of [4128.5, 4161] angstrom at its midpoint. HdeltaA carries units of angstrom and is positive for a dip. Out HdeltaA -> 5.2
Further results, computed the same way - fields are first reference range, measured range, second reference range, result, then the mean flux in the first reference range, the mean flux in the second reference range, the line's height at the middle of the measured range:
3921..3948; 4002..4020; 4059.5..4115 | -3.0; 10.2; 10.8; 10.5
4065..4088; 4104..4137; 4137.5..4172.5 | 2.4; 11.4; 12.4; 12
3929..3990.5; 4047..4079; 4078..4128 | -4.2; 10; 10.6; 10.5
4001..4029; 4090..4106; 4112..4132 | 2.6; 12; 11.2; 11.4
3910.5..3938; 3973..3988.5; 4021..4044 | 1.3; 10.8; 11.8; 11.3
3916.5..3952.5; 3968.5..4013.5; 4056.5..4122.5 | -1.9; 10.5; 10.9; 10.6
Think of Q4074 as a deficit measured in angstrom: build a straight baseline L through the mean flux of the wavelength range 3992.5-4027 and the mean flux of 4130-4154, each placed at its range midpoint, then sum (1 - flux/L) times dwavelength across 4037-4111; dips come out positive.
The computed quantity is 5.3 angstrom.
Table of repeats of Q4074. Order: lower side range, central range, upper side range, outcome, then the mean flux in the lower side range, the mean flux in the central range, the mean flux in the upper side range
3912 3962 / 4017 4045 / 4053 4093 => -1.8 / 10.6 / 12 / 11.5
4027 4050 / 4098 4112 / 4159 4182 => 2.7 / 12.1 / 9.72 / 12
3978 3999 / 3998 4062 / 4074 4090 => -3.2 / 11.6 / 12.1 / 11.4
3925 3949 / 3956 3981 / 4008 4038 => 3.0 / 10.1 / 9.46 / 11.9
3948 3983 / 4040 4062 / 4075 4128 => -4.5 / 9.78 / 12.5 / 10.7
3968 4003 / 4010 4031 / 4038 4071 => -1.0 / 10.8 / 12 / 12.2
